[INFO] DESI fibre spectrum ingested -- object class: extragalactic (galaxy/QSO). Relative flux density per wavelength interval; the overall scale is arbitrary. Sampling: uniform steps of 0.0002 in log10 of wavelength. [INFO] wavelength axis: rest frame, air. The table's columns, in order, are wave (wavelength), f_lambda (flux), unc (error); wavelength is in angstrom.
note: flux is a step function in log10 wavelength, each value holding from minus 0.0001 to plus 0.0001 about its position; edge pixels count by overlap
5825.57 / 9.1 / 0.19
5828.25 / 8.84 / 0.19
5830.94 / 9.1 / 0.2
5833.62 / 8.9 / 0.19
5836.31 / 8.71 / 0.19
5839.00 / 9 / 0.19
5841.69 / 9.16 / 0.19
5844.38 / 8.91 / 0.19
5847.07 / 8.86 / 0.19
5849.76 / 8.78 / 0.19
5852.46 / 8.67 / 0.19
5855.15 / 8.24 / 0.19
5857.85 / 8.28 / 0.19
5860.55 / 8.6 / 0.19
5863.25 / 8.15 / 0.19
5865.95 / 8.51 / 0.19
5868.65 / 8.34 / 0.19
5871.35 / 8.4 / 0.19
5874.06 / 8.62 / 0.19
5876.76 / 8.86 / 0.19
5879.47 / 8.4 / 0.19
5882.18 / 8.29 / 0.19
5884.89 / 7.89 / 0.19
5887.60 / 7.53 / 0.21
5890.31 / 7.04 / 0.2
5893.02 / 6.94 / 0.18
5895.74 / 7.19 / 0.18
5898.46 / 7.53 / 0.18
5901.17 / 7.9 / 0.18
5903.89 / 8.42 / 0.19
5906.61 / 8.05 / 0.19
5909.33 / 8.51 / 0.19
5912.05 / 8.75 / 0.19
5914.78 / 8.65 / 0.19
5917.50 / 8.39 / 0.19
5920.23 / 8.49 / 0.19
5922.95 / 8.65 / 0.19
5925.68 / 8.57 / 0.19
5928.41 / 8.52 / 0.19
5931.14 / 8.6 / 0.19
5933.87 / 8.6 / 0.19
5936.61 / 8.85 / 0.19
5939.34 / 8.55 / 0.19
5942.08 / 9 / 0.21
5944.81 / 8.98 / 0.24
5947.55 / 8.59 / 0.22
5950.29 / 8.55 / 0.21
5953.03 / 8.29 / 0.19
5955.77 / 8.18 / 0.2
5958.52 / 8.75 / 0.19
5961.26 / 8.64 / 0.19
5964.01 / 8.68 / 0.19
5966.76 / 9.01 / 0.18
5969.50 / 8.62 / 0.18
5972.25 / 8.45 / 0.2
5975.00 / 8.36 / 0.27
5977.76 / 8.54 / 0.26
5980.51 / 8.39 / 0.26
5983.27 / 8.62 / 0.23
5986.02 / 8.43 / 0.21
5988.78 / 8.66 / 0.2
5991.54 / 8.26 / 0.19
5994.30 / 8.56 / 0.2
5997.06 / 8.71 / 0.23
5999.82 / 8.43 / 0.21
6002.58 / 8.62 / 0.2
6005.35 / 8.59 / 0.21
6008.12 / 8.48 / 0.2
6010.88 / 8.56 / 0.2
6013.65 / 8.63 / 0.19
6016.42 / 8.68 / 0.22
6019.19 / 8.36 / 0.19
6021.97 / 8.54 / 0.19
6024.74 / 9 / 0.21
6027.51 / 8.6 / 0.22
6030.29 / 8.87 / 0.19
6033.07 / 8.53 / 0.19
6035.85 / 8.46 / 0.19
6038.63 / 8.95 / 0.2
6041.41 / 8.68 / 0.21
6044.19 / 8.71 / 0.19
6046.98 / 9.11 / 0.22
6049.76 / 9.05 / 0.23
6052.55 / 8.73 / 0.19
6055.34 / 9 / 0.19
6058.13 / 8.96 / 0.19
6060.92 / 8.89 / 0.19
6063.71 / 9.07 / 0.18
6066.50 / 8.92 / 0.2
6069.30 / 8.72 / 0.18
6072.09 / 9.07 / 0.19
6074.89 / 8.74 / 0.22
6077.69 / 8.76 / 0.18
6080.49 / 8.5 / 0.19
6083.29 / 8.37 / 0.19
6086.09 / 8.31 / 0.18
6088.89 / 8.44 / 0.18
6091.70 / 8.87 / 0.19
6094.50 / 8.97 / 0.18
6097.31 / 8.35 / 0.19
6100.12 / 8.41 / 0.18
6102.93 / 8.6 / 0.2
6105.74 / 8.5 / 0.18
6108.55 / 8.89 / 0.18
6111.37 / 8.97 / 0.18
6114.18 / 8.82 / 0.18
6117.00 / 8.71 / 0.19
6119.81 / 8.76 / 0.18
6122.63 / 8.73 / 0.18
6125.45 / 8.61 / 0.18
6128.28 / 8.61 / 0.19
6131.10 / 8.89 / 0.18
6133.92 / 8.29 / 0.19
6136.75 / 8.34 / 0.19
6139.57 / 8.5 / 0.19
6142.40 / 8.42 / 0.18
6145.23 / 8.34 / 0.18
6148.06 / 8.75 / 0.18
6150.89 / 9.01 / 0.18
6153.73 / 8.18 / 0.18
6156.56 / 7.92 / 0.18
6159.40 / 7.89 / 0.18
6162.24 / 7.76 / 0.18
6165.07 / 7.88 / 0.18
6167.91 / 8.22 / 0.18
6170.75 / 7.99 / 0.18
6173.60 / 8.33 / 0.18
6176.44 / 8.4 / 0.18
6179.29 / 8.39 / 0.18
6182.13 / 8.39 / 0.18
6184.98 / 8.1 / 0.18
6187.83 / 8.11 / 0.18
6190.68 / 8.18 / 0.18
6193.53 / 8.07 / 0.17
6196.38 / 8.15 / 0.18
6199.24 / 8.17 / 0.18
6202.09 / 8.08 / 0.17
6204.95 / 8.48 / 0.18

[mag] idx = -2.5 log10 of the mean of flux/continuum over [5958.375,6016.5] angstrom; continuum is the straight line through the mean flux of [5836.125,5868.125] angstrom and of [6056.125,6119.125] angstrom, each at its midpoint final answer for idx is 0.02 mag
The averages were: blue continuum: 8.65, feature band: 8.57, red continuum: 8.72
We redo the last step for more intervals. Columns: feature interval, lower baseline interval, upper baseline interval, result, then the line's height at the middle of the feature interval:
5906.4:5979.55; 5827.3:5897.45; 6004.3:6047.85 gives -0.01 mag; 8.52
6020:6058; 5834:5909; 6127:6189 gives -0.06 mag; 8.29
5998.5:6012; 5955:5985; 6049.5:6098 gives 0.01 mag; 8.64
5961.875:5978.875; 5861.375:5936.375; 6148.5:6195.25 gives -0.05 mag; 8.22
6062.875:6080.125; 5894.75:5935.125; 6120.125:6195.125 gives -0.07 mag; 8.33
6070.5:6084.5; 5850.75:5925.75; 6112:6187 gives -0.04 mag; 8.34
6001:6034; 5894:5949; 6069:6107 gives -0.01 mag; 8.54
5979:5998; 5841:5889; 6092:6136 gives 0.01 mag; 8.57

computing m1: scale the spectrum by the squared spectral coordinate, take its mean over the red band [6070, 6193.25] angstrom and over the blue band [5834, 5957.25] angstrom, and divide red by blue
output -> 1.1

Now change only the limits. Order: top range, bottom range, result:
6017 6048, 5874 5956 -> 1.09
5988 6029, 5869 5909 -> 1.12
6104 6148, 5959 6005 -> 1.06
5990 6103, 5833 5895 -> 1.10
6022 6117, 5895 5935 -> 1.10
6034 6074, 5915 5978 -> 1.07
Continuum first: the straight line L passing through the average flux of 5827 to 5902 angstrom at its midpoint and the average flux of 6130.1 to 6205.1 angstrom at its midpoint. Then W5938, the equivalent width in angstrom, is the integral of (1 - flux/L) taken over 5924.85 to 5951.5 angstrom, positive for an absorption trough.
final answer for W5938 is -1.2 angstrom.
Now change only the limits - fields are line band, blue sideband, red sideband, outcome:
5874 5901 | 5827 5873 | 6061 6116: 2.7 angstrom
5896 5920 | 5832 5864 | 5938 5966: 1.2 angstrom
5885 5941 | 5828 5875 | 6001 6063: 3.2 angstrom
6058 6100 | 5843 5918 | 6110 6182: -1.7 angstrom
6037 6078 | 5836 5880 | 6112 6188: -2.1 angstrom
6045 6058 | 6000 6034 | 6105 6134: -0.5 angstrom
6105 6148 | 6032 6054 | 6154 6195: -1.4 angstrom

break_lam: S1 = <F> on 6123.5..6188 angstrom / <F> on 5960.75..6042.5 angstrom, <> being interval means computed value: 0.97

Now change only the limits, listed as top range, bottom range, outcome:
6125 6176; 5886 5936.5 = 1.02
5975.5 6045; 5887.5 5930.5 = 1.06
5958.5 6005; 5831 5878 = 0.99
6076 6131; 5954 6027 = 1.01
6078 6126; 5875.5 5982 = 1.03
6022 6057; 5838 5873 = 1.02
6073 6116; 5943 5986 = 1.01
